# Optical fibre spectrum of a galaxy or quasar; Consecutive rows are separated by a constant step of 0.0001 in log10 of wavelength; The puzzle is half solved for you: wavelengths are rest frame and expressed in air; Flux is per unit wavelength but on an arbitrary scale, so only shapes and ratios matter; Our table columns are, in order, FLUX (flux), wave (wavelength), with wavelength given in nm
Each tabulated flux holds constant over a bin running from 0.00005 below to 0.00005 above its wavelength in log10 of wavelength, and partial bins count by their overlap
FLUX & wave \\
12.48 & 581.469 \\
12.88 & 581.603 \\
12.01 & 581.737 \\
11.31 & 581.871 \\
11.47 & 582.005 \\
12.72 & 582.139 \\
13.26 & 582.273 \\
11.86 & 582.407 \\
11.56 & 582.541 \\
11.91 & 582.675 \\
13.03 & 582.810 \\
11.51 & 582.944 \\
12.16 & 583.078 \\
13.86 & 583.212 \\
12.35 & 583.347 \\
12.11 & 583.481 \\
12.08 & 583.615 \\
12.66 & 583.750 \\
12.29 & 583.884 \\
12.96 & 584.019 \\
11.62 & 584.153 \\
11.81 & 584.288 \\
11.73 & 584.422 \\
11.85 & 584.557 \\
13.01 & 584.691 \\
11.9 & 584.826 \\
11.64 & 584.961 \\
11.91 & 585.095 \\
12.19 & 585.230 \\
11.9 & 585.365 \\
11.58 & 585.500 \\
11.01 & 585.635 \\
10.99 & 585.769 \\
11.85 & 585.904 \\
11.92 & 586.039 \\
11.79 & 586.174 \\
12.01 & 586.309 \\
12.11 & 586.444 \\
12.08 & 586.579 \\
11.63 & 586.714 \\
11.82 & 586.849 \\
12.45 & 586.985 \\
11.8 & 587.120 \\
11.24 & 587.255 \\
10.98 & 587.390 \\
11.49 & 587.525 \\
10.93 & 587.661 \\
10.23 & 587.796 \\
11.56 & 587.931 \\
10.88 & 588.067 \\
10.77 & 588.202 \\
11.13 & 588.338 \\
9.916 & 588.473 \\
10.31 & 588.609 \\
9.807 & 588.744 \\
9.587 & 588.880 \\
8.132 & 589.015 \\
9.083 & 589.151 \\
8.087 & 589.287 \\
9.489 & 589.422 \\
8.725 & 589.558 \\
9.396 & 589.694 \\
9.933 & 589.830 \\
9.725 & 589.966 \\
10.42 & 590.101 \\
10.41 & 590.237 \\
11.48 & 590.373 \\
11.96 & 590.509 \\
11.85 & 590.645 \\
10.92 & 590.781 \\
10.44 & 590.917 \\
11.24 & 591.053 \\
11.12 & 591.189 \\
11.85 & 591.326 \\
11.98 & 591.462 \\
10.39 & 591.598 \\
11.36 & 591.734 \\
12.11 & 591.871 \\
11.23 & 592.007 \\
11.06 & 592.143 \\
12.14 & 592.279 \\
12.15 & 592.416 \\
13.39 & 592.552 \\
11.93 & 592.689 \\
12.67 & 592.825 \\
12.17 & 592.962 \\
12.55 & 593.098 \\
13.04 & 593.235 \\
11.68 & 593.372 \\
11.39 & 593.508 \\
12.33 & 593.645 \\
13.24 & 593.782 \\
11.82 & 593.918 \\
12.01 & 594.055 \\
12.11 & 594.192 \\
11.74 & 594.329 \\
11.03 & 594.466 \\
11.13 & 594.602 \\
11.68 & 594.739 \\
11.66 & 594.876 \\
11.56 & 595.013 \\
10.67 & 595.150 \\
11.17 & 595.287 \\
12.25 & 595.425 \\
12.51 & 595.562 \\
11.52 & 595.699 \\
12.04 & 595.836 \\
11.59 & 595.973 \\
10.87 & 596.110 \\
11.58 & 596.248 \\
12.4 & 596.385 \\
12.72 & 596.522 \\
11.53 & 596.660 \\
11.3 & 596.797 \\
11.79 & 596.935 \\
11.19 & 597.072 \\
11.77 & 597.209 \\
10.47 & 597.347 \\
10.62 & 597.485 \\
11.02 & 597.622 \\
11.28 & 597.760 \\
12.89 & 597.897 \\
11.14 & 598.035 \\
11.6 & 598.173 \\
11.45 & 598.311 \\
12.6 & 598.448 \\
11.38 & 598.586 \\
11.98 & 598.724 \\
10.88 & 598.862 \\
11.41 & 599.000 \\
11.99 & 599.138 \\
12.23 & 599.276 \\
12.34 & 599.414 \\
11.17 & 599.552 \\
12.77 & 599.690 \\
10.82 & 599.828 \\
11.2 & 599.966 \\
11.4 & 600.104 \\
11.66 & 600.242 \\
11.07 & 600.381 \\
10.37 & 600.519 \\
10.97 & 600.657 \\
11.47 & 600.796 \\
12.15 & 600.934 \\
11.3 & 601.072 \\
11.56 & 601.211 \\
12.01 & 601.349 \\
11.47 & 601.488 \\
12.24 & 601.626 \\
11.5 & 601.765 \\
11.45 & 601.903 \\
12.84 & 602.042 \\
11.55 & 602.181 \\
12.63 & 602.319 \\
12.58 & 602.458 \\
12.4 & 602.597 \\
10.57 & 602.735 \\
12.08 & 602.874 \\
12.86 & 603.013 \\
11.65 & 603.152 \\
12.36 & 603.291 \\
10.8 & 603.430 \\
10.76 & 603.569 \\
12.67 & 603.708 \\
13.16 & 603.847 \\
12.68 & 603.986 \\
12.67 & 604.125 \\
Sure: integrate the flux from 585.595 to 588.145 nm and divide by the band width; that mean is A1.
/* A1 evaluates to 11.5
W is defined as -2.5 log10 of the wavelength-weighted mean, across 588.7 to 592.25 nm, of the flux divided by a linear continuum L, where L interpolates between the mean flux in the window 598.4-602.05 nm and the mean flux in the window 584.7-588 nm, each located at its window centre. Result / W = 0.11 mag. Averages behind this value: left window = 11.6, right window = 11.6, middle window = 10.5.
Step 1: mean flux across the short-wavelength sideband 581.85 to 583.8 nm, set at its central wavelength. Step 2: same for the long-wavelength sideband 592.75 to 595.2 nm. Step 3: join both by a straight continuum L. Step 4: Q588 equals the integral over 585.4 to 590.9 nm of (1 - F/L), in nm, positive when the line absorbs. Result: 0.60 nm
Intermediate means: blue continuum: 12.3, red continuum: 11.9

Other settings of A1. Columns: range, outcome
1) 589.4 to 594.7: 11.4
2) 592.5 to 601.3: 11.7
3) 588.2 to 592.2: 10.5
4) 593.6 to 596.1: 11.8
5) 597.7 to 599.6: 11.7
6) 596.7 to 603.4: 11.6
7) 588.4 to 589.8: 9.28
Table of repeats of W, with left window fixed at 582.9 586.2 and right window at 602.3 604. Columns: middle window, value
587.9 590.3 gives 0.22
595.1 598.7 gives 0.04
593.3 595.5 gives 0.03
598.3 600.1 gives 0.03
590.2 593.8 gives 0.02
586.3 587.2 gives 0.01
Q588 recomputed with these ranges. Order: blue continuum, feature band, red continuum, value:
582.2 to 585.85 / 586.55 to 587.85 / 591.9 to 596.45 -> 0.06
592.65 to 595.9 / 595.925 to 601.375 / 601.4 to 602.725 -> 0.19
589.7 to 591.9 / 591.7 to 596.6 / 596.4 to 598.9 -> -0.27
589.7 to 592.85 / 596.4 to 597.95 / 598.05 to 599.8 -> 0.02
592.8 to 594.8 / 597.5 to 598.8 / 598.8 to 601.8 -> 0.01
